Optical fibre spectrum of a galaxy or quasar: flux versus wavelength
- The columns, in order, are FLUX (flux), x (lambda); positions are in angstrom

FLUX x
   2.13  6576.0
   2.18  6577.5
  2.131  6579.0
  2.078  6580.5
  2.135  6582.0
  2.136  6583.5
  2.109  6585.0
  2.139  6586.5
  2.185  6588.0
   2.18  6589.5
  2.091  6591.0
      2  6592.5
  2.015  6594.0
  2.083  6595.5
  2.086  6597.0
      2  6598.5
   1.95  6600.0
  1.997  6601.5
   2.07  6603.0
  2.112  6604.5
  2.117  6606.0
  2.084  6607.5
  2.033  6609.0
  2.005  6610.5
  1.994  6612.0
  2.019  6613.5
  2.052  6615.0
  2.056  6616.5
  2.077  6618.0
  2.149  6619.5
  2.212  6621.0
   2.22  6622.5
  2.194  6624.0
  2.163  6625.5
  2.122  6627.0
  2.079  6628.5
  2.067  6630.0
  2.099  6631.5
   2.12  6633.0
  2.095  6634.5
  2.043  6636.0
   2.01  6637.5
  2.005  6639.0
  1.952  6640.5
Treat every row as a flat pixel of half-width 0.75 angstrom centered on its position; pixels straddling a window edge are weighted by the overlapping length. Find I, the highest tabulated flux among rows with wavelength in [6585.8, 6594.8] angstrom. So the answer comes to 2.185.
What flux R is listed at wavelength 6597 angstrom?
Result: 2.086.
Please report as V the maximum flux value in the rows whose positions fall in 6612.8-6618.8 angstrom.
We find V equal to 2.077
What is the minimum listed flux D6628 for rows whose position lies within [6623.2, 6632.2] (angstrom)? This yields 2.067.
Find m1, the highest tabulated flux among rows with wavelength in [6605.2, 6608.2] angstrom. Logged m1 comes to 2.117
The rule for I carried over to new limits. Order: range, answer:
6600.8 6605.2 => 2.112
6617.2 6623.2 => 2.22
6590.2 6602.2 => 2.091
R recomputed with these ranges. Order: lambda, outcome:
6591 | 2.091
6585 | 2.109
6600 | 1.95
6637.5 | 2.01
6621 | 2.212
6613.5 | 2.019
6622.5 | 2.22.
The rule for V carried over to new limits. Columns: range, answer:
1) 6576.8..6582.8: 2.18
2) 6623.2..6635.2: 2.194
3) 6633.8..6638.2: 2.095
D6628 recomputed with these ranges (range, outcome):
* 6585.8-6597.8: 2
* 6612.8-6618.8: 2.019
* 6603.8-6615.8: 1.994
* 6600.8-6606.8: 1.997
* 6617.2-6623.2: 2.077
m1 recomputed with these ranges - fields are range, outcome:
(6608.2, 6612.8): 2.033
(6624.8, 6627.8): 2.163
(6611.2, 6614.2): 2.019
